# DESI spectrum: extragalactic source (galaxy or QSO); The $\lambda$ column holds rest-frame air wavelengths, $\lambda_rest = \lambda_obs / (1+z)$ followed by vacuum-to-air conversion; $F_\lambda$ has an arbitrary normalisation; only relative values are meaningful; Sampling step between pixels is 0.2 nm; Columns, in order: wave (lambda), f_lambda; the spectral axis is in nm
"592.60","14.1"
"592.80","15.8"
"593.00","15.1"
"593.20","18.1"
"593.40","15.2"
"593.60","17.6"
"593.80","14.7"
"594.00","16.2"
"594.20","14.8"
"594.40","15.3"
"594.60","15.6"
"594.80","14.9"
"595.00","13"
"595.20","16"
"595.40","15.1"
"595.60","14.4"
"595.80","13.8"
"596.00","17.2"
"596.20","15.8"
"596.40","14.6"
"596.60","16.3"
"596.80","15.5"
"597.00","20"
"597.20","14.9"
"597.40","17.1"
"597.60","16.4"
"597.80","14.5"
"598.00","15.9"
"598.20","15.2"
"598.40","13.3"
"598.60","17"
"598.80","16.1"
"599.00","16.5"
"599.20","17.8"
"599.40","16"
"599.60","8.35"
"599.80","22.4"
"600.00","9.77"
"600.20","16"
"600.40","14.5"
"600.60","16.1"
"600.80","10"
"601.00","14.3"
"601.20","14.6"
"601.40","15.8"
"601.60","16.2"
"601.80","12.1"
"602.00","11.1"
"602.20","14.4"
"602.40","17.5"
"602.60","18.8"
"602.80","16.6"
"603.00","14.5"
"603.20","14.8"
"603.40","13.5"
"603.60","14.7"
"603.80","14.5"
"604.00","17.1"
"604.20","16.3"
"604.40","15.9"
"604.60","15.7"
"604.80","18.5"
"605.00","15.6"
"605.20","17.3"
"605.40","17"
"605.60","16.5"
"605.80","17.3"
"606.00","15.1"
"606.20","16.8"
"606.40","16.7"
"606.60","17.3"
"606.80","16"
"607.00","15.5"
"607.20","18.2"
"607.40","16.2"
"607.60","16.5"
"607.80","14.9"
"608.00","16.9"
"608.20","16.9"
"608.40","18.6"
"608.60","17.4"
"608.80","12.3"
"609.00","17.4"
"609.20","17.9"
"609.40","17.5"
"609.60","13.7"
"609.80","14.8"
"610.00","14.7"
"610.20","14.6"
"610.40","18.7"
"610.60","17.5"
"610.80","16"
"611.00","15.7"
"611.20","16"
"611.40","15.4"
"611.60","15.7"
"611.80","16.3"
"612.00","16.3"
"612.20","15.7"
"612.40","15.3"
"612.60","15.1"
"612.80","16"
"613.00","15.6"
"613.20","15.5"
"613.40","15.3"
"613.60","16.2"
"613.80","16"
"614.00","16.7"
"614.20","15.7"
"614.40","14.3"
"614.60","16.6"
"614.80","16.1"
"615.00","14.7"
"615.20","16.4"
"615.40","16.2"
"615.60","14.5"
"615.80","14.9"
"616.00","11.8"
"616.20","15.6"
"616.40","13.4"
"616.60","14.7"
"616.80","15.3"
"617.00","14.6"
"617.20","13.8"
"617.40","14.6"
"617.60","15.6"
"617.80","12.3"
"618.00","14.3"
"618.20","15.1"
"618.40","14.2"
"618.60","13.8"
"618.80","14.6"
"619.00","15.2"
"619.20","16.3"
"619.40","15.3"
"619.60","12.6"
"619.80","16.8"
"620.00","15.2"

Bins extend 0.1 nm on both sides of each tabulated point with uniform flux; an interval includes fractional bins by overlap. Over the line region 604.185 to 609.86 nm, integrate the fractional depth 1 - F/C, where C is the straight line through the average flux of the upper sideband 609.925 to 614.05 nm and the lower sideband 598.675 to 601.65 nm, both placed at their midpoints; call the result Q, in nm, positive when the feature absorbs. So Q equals -0.34 nm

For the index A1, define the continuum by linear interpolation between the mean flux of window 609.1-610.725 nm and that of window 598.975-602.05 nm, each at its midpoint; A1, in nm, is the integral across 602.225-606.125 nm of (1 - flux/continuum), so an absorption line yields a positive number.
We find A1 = -0.258 nm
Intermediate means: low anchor 14.5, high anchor 16.2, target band 16.1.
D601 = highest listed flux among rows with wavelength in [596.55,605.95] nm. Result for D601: 22.4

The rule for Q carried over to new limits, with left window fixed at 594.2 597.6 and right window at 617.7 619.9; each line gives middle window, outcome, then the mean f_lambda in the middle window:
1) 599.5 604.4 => 0.178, 14.8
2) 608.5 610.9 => -0.169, 16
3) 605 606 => -0.100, 16.7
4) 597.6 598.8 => 0.010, 15.4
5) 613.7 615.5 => -0.132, 15.9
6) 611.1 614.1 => -0.191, 15.8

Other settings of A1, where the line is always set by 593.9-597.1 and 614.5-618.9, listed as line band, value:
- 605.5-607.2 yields -0.16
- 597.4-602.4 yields 0.16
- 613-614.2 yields -0.09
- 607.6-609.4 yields -0.19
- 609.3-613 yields -0.23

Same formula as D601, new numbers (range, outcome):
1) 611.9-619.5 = 16.7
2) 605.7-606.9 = 17.3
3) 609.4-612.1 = 18.7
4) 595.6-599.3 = 20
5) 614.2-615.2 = 16.6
